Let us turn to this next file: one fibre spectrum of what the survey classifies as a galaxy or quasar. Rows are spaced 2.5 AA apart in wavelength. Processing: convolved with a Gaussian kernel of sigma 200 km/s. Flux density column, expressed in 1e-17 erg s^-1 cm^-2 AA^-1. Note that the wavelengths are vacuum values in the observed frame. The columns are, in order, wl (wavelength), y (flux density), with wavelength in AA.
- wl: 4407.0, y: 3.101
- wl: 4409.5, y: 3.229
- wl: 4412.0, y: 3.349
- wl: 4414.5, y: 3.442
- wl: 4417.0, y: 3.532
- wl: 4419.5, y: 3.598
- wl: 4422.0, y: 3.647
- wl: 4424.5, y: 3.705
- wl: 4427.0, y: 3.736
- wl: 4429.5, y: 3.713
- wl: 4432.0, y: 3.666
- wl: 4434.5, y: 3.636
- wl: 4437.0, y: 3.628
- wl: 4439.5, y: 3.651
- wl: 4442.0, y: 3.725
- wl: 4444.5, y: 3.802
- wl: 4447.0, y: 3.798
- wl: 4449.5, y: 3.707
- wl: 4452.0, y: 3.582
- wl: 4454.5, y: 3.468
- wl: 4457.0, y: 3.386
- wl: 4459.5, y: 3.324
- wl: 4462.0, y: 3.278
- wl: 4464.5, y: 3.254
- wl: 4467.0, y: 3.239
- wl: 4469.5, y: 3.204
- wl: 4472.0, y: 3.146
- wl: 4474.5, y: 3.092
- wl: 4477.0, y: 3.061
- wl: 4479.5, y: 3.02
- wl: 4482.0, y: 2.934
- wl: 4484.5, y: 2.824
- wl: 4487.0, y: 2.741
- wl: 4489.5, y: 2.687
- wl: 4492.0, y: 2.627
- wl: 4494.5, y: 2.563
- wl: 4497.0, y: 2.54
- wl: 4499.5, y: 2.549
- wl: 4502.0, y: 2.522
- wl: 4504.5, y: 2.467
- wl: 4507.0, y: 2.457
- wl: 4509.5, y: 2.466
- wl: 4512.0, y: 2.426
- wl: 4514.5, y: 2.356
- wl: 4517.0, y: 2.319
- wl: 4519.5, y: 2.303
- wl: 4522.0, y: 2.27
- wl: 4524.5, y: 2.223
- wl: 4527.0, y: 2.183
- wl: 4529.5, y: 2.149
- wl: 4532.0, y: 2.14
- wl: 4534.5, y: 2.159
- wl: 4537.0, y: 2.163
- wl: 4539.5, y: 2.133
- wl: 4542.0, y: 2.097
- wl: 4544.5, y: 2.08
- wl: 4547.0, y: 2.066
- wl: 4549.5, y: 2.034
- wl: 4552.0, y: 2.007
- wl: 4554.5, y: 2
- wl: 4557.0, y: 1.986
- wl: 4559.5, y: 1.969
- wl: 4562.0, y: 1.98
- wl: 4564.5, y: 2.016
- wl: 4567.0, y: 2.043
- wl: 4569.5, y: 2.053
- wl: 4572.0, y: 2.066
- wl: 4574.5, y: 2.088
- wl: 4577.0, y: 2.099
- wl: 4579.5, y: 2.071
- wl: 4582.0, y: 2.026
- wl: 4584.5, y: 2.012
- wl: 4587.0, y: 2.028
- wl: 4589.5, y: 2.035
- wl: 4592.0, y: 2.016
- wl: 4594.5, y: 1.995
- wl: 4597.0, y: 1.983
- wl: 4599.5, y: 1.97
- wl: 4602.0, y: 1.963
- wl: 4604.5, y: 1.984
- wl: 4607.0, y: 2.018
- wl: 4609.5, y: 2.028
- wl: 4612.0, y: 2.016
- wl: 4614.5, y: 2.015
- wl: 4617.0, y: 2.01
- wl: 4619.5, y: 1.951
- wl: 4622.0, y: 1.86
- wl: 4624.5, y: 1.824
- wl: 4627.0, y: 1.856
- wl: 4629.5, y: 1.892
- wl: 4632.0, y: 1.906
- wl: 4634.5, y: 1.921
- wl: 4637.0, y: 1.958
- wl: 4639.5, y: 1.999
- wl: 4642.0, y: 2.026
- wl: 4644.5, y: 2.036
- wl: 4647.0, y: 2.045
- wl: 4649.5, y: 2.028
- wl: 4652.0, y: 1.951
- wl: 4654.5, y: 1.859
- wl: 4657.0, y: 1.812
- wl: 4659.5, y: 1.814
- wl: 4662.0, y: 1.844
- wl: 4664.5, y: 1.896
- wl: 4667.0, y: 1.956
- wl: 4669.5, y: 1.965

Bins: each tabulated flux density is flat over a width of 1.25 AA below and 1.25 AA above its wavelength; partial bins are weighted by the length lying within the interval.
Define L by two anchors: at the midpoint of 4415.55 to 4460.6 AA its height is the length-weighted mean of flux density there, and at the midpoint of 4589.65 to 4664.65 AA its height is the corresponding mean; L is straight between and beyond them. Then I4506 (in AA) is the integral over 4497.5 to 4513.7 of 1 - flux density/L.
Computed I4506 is 2.9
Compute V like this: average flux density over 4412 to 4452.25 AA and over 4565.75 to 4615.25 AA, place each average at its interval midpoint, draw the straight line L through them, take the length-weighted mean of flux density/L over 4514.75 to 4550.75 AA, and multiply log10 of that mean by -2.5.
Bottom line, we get 0.204 mag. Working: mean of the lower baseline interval 3.65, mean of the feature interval 2.17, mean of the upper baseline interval 2.03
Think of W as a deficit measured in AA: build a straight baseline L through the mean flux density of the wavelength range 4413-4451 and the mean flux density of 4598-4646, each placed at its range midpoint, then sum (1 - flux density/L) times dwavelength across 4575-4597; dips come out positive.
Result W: 2.39 AA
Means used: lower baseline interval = 3.66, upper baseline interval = 1.96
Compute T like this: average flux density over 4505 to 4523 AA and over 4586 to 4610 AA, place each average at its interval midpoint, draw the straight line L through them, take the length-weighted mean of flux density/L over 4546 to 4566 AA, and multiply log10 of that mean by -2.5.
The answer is 0.094 mag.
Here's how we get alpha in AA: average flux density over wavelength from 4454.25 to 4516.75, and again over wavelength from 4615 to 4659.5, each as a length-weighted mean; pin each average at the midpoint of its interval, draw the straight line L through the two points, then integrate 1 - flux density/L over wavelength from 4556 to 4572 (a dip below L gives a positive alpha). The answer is 2.4 AA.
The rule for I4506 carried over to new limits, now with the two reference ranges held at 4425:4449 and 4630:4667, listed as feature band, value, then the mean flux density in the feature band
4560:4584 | 4.9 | 2.05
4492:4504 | 2.4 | 2.55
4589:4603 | 2.3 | 1.99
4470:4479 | 0.8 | 3.1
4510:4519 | 2.0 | 2.37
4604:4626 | 2.5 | 1.97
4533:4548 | 3.8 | 2.12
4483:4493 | 1.7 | 2.73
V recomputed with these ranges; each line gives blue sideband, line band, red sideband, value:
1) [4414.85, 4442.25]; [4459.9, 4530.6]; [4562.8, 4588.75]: 0.10 mag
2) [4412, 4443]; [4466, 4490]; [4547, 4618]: 0.04 mag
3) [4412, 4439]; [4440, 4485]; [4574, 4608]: -0.02 mag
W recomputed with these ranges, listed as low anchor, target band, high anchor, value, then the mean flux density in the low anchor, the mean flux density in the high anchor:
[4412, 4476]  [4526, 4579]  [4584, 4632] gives 8.83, 3.51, 1.97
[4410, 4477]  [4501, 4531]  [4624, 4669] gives 6.10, 3.5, 1.93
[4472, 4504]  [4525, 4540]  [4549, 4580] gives 1.16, 2.77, 2.03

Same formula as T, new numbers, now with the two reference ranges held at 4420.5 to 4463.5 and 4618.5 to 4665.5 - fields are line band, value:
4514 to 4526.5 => 0.278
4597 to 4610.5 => 0.129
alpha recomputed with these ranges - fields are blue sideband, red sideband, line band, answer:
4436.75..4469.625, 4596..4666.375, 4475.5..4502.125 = 3.8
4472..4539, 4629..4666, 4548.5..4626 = 6.2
